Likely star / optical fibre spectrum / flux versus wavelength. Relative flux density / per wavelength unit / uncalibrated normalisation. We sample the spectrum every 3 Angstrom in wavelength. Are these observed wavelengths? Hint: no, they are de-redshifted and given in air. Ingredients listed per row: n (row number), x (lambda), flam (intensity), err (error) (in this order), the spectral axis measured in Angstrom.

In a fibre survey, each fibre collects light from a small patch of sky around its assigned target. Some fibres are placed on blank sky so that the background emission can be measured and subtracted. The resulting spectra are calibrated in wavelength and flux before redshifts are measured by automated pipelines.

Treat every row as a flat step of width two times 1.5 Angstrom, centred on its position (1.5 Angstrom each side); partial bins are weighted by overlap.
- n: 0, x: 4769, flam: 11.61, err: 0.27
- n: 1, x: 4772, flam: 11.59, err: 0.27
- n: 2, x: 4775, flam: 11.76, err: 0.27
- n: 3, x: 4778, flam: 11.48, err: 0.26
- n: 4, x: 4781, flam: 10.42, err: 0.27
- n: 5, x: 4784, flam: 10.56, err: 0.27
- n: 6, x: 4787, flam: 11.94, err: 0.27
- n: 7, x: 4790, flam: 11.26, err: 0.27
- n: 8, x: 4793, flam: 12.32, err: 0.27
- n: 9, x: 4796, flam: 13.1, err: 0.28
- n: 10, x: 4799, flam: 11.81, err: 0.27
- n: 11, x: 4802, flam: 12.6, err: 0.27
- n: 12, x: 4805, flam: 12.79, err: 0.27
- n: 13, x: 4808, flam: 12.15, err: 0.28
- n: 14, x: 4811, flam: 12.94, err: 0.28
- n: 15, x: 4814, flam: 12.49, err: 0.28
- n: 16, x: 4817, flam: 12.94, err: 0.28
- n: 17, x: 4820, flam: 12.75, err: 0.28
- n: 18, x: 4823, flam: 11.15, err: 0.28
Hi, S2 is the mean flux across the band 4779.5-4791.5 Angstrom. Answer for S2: 11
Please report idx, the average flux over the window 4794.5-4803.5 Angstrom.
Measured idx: 12.5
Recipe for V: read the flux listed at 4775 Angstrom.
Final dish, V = 11.76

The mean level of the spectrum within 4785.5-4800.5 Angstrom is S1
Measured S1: 12.1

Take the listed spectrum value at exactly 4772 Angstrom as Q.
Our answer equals 11.59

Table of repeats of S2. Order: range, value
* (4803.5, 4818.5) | 12.7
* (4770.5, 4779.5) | 11.6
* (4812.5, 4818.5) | 12.7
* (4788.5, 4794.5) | 11.8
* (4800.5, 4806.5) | 12.7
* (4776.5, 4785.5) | 10.8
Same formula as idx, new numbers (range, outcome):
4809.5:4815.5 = 12.7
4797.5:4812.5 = 12.5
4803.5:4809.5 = 12.5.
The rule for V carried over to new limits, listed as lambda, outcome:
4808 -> 12.15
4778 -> 11.48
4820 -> 12.75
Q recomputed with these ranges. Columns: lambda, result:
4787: 11.94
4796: 13.1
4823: 11.15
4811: 12.94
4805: 12.79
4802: 12.6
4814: 12.49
